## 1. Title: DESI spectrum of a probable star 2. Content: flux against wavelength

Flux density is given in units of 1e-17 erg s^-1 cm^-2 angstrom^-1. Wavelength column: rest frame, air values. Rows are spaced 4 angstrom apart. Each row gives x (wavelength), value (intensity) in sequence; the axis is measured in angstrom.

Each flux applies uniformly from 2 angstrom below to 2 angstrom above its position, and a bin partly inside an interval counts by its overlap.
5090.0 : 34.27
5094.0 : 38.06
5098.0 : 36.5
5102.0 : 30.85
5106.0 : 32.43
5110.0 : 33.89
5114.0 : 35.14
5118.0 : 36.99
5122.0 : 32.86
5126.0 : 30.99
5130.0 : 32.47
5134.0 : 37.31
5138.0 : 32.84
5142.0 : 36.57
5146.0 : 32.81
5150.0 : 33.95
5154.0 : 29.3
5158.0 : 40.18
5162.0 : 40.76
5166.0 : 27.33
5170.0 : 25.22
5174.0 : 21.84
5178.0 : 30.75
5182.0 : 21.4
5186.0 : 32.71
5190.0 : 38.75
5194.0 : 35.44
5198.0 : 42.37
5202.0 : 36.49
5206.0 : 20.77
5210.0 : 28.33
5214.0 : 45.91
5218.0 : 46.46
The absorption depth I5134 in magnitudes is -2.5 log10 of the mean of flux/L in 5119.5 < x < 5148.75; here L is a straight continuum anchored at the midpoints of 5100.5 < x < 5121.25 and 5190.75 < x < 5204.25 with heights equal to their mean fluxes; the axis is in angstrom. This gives 0.04 mag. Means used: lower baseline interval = 33.9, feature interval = 33.8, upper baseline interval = 37.8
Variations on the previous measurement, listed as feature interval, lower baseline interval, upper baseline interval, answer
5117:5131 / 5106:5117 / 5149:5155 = 0.01 mag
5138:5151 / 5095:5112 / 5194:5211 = -0.03 mag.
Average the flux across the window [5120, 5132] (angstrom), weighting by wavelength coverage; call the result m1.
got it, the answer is 32.1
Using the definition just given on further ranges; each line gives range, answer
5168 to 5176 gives 23.5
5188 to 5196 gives 37.1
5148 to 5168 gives 34.3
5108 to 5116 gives 34.5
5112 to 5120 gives 36.1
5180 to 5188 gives 27.1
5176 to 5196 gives 31.8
